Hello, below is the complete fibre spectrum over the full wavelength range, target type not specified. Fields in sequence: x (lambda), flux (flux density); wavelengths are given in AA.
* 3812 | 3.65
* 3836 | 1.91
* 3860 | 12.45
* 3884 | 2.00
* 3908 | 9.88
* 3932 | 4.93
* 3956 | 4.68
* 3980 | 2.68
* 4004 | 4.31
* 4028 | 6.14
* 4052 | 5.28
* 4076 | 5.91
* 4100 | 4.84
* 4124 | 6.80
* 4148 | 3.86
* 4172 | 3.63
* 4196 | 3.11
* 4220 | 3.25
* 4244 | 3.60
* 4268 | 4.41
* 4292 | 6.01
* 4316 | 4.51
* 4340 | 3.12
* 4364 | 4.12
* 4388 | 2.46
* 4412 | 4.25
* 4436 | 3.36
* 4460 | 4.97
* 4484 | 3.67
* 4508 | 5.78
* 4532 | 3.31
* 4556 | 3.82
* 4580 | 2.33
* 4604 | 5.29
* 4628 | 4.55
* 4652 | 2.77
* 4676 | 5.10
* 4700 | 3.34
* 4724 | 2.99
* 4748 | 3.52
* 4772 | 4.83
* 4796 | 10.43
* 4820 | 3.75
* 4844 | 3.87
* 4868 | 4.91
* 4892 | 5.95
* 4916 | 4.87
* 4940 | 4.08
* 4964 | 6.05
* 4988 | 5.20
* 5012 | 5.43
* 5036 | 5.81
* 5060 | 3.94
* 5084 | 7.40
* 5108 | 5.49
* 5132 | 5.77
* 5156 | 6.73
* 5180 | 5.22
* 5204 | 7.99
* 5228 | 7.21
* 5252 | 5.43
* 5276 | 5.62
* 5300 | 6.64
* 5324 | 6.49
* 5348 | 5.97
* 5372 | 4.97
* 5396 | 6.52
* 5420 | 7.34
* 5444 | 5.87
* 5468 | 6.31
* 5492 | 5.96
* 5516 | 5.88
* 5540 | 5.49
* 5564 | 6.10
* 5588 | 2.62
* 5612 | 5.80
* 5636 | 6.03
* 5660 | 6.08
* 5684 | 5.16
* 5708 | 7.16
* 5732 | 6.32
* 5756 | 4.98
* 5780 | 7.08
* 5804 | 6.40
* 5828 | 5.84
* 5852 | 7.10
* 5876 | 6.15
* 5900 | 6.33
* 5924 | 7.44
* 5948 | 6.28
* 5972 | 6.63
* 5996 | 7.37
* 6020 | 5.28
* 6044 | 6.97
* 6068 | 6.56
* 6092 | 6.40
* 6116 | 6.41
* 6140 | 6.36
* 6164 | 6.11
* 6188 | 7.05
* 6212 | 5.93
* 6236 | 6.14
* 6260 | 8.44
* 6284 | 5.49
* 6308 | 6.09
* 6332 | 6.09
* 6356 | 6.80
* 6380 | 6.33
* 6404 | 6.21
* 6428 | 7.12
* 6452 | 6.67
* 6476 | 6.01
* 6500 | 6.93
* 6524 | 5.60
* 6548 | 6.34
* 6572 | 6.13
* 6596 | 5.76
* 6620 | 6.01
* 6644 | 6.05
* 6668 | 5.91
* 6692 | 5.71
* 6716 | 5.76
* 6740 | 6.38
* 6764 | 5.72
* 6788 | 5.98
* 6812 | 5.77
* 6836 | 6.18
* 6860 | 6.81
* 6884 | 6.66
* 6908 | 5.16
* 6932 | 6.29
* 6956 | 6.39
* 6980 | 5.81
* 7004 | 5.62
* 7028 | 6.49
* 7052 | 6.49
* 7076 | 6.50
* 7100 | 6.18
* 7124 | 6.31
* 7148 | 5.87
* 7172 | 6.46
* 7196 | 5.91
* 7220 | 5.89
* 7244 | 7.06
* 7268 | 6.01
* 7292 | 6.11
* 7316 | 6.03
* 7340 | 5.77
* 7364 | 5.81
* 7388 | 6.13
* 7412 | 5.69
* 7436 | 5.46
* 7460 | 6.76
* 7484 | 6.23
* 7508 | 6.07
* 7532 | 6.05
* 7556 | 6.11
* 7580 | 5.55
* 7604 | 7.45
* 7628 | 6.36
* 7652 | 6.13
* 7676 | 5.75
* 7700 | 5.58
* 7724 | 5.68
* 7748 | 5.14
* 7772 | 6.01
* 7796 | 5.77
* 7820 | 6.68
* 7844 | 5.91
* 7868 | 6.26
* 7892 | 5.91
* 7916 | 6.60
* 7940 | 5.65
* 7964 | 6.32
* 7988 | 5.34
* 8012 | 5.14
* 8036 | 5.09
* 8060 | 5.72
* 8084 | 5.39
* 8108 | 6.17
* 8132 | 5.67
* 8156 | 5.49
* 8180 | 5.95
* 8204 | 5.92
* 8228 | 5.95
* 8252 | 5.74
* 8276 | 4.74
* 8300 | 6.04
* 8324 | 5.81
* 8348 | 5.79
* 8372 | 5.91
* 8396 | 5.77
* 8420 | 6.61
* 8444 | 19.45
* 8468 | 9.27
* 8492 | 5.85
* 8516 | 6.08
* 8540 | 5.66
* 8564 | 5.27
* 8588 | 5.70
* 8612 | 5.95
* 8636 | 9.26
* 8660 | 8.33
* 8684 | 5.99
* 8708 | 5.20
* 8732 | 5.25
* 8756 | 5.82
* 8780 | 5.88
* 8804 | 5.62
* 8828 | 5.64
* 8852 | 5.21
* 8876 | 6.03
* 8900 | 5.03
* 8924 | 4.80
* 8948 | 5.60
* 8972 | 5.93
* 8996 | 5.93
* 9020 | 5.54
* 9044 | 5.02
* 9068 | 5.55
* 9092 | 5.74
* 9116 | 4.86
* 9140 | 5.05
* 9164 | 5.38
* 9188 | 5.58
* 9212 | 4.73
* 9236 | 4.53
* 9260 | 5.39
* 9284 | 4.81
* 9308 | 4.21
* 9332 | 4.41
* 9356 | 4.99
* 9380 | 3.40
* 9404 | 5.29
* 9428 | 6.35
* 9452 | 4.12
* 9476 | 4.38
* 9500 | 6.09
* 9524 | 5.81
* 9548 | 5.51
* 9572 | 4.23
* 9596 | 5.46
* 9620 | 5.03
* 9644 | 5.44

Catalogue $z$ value 0.29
